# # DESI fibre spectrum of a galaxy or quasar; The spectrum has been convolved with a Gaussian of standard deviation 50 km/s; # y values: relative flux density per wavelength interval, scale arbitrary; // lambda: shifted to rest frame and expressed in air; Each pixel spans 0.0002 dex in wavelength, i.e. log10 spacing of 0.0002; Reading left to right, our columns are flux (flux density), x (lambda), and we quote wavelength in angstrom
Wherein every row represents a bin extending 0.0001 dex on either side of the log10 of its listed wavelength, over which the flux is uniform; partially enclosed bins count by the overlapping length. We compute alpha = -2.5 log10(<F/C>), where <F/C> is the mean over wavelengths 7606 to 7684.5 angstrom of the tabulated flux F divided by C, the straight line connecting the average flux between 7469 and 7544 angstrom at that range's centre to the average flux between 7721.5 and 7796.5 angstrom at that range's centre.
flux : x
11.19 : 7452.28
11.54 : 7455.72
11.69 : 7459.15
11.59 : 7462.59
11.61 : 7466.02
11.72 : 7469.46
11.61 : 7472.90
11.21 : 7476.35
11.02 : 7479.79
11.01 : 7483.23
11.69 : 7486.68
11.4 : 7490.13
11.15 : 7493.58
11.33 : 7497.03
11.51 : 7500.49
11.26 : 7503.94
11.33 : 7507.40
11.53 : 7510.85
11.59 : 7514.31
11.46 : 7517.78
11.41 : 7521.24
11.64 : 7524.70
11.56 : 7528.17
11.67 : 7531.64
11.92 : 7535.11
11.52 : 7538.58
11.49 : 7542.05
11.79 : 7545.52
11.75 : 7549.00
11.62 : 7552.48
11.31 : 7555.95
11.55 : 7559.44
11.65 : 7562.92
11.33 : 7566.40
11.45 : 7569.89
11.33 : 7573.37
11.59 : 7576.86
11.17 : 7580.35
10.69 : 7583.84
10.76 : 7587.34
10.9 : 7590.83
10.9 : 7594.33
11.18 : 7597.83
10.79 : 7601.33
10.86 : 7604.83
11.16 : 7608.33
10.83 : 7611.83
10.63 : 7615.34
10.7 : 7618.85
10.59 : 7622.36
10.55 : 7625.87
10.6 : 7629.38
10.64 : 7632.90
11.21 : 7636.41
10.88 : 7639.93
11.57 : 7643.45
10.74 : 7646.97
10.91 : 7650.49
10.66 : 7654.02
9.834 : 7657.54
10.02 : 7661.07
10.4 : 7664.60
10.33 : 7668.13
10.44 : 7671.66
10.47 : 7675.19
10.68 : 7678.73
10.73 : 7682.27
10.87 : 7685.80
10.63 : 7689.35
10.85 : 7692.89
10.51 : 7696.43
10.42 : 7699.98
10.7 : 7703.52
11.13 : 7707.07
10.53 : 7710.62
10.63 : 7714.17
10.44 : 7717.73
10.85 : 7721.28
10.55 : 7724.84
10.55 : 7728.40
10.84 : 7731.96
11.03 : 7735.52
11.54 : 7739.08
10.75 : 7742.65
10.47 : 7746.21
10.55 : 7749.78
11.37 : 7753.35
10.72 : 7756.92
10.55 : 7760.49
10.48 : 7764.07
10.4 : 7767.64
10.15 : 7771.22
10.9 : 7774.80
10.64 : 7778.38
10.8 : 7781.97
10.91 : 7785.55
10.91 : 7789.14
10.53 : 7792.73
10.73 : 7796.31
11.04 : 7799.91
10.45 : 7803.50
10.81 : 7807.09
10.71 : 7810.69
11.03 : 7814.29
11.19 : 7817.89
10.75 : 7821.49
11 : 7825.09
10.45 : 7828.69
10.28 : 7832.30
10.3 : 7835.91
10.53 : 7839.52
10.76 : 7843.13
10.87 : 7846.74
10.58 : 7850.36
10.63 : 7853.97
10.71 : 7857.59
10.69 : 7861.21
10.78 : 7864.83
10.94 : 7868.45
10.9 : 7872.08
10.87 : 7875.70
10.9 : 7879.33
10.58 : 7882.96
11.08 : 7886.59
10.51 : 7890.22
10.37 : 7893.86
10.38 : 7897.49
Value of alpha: 0.04 mag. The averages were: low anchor 11.5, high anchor 10.7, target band 10.7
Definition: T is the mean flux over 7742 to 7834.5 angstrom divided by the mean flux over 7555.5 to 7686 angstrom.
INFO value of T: 1.0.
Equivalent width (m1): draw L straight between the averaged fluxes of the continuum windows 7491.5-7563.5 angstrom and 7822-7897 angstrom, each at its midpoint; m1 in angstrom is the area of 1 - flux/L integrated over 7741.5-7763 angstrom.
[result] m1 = 0.4 angstrom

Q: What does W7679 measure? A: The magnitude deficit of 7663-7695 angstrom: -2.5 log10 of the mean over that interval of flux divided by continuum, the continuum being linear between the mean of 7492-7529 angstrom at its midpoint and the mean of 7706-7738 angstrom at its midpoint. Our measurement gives 0.03 mag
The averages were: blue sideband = 11.4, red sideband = 10.7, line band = 10.6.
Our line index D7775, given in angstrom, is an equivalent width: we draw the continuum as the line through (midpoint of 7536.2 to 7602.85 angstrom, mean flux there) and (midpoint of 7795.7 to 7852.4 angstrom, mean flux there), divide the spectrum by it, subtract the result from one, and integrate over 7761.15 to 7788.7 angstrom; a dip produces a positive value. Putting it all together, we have 0.5 angstrom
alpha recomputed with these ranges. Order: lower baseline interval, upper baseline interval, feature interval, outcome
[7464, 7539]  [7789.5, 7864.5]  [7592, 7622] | 0.034 mag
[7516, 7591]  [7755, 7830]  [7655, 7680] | 0.080 mag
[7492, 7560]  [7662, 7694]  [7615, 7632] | 0.031 mag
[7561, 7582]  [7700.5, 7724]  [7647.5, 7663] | 0.061 mag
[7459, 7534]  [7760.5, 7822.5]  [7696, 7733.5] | 0.026 mag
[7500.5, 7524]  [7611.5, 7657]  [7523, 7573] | -0.031 mag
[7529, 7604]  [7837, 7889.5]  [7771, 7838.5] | 0.015 mag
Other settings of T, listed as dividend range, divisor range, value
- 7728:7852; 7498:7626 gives 0.95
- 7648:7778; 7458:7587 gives 0.93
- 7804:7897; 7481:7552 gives 0.93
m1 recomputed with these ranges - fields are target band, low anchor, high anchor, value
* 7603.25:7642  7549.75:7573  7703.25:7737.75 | 1.4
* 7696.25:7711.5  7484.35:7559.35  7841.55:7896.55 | 0.6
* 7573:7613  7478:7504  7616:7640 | -0.5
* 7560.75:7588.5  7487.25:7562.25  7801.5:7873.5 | 0.3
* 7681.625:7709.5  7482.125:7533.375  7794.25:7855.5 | 0.7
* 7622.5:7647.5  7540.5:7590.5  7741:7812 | 0.6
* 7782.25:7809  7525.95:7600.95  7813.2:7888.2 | 0.2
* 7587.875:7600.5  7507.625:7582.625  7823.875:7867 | 0.5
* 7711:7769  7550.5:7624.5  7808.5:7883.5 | 0.8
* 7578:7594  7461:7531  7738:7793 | 0.4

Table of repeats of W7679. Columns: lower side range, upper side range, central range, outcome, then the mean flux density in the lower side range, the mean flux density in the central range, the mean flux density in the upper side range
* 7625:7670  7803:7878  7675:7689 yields 0.00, 10.6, 10.7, 10.7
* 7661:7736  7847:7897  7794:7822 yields -0.01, 10.6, 10.8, 10.7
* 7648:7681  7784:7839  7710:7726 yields -0.01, 10.4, 10.6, 10.7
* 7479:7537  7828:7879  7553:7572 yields -0.01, 11.4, 11.5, 10.7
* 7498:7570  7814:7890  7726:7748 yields 0.02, 11.5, 10.9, 10.7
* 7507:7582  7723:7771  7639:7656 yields 0.02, 11.5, 10.9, 10.7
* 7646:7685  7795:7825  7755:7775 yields 0.02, 10.5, 10.5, 10.8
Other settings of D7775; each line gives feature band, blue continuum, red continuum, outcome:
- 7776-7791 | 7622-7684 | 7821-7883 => -0.2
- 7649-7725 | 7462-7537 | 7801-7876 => 3.3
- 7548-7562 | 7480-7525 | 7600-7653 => -0.5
